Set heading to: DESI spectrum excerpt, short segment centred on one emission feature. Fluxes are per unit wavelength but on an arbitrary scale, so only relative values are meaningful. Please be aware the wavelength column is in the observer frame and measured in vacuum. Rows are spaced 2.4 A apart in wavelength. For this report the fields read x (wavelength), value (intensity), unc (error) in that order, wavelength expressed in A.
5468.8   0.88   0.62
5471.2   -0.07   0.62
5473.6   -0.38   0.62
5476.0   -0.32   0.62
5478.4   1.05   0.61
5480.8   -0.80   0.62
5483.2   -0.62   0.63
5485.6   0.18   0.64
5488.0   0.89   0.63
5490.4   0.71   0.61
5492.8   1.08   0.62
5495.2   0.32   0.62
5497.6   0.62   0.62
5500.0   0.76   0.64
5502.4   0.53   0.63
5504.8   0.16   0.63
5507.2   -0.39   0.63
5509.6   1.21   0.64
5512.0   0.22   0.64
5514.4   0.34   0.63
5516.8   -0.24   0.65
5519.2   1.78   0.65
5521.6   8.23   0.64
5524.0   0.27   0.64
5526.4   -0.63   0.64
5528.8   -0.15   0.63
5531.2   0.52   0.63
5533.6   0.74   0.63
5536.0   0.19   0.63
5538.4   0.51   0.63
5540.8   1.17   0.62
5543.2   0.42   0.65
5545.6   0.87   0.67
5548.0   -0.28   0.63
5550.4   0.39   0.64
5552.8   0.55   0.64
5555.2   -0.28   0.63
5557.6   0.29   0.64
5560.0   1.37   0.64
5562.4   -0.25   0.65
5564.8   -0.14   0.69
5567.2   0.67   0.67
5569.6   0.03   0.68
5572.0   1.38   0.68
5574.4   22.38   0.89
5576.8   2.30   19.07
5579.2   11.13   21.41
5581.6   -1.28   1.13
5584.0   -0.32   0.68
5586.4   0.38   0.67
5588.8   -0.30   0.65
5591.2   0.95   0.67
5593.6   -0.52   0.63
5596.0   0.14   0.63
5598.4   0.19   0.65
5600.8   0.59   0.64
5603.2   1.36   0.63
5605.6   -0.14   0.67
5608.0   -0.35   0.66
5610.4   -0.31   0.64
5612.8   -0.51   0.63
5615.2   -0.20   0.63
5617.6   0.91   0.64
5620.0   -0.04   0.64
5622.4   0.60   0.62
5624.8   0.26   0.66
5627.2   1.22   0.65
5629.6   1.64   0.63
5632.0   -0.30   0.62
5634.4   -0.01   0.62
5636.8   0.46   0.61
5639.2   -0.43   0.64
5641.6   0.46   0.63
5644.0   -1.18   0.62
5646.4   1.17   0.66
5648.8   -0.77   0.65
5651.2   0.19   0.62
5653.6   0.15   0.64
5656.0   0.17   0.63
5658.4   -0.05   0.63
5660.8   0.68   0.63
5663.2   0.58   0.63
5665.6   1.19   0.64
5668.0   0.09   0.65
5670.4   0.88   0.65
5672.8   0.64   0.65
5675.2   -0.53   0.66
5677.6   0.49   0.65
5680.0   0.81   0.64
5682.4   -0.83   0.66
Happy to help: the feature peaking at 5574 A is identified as [O III] 5007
